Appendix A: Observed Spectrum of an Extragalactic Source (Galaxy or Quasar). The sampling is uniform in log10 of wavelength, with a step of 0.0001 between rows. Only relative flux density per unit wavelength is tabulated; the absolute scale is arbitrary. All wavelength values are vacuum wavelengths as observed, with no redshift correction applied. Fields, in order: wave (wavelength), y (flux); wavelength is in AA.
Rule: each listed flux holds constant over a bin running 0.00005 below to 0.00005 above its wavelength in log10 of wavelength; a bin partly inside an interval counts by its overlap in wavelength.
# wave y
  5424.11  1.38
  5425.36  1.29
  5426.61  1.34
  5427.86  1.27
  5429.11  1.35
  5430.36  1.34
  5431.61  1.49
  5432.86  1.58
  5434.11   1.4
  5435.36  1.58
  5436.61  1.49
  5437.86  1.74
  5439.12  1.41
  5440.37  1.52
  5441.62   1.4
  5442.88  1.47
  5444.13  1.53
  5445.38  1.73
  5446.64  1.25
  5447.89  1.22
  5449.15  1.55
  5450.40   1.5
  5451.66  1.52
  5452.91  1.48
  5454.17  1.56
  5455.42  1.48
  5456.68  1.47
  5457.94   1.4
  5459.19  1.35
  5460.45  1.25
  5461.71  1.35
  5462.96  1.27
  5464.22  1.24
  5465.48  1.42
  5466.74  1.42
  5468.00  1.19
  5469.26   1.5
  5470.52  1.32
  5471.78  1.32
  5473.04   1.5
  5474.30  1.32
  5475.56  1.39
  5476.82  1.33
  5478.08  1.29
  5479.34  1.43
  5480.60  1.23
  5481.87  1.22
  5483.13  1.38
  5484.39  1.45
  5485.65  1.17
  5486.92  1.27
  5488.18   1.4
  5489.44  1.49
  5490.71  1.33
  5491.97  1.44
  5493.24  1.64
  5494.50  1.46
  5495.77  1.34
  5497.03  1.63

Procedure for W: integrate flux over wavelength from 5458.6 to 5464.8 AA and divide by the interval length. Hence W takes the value 1.29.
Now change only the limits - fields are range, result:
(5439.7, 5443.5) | 1.46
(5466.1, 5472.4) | 1.35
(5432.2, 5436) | 1.52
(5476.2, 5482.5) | 1.3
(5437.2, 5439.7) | 1.57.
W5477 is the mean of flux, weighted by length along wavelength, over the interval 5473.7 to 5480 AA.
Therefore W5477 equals 1.35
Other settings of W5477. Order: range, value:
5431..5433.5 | 1.54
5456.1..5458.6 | 1.44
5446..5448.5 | 1.24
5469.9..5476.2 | 1.37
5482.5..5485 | 1.42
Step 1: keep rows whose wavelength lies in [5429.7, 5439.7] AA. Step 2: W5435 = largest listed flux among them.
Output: 1.74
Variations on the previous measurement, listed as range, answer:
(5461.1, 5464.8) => 1.35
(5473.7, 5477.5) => 1.39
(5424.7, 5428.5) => 1.34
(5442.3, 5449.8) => 1.73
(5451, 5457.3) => 1.56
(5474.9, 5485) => 1.45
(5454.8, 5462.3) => 1.48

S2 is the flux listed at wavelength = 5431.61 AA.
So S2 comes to 1.49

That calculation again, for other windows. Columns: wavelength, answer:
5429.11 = 1.35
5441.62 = 1.4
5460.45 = 1.25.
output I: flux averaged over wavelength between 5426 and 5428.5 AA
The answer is 1.3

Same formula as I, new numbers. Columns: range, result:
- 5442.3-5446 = 1.58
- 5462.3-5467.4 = 1.34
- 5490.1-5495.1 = 1.47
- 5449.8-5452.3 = 1.51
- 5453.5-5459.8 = 1.45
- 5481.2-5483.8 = 1.3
